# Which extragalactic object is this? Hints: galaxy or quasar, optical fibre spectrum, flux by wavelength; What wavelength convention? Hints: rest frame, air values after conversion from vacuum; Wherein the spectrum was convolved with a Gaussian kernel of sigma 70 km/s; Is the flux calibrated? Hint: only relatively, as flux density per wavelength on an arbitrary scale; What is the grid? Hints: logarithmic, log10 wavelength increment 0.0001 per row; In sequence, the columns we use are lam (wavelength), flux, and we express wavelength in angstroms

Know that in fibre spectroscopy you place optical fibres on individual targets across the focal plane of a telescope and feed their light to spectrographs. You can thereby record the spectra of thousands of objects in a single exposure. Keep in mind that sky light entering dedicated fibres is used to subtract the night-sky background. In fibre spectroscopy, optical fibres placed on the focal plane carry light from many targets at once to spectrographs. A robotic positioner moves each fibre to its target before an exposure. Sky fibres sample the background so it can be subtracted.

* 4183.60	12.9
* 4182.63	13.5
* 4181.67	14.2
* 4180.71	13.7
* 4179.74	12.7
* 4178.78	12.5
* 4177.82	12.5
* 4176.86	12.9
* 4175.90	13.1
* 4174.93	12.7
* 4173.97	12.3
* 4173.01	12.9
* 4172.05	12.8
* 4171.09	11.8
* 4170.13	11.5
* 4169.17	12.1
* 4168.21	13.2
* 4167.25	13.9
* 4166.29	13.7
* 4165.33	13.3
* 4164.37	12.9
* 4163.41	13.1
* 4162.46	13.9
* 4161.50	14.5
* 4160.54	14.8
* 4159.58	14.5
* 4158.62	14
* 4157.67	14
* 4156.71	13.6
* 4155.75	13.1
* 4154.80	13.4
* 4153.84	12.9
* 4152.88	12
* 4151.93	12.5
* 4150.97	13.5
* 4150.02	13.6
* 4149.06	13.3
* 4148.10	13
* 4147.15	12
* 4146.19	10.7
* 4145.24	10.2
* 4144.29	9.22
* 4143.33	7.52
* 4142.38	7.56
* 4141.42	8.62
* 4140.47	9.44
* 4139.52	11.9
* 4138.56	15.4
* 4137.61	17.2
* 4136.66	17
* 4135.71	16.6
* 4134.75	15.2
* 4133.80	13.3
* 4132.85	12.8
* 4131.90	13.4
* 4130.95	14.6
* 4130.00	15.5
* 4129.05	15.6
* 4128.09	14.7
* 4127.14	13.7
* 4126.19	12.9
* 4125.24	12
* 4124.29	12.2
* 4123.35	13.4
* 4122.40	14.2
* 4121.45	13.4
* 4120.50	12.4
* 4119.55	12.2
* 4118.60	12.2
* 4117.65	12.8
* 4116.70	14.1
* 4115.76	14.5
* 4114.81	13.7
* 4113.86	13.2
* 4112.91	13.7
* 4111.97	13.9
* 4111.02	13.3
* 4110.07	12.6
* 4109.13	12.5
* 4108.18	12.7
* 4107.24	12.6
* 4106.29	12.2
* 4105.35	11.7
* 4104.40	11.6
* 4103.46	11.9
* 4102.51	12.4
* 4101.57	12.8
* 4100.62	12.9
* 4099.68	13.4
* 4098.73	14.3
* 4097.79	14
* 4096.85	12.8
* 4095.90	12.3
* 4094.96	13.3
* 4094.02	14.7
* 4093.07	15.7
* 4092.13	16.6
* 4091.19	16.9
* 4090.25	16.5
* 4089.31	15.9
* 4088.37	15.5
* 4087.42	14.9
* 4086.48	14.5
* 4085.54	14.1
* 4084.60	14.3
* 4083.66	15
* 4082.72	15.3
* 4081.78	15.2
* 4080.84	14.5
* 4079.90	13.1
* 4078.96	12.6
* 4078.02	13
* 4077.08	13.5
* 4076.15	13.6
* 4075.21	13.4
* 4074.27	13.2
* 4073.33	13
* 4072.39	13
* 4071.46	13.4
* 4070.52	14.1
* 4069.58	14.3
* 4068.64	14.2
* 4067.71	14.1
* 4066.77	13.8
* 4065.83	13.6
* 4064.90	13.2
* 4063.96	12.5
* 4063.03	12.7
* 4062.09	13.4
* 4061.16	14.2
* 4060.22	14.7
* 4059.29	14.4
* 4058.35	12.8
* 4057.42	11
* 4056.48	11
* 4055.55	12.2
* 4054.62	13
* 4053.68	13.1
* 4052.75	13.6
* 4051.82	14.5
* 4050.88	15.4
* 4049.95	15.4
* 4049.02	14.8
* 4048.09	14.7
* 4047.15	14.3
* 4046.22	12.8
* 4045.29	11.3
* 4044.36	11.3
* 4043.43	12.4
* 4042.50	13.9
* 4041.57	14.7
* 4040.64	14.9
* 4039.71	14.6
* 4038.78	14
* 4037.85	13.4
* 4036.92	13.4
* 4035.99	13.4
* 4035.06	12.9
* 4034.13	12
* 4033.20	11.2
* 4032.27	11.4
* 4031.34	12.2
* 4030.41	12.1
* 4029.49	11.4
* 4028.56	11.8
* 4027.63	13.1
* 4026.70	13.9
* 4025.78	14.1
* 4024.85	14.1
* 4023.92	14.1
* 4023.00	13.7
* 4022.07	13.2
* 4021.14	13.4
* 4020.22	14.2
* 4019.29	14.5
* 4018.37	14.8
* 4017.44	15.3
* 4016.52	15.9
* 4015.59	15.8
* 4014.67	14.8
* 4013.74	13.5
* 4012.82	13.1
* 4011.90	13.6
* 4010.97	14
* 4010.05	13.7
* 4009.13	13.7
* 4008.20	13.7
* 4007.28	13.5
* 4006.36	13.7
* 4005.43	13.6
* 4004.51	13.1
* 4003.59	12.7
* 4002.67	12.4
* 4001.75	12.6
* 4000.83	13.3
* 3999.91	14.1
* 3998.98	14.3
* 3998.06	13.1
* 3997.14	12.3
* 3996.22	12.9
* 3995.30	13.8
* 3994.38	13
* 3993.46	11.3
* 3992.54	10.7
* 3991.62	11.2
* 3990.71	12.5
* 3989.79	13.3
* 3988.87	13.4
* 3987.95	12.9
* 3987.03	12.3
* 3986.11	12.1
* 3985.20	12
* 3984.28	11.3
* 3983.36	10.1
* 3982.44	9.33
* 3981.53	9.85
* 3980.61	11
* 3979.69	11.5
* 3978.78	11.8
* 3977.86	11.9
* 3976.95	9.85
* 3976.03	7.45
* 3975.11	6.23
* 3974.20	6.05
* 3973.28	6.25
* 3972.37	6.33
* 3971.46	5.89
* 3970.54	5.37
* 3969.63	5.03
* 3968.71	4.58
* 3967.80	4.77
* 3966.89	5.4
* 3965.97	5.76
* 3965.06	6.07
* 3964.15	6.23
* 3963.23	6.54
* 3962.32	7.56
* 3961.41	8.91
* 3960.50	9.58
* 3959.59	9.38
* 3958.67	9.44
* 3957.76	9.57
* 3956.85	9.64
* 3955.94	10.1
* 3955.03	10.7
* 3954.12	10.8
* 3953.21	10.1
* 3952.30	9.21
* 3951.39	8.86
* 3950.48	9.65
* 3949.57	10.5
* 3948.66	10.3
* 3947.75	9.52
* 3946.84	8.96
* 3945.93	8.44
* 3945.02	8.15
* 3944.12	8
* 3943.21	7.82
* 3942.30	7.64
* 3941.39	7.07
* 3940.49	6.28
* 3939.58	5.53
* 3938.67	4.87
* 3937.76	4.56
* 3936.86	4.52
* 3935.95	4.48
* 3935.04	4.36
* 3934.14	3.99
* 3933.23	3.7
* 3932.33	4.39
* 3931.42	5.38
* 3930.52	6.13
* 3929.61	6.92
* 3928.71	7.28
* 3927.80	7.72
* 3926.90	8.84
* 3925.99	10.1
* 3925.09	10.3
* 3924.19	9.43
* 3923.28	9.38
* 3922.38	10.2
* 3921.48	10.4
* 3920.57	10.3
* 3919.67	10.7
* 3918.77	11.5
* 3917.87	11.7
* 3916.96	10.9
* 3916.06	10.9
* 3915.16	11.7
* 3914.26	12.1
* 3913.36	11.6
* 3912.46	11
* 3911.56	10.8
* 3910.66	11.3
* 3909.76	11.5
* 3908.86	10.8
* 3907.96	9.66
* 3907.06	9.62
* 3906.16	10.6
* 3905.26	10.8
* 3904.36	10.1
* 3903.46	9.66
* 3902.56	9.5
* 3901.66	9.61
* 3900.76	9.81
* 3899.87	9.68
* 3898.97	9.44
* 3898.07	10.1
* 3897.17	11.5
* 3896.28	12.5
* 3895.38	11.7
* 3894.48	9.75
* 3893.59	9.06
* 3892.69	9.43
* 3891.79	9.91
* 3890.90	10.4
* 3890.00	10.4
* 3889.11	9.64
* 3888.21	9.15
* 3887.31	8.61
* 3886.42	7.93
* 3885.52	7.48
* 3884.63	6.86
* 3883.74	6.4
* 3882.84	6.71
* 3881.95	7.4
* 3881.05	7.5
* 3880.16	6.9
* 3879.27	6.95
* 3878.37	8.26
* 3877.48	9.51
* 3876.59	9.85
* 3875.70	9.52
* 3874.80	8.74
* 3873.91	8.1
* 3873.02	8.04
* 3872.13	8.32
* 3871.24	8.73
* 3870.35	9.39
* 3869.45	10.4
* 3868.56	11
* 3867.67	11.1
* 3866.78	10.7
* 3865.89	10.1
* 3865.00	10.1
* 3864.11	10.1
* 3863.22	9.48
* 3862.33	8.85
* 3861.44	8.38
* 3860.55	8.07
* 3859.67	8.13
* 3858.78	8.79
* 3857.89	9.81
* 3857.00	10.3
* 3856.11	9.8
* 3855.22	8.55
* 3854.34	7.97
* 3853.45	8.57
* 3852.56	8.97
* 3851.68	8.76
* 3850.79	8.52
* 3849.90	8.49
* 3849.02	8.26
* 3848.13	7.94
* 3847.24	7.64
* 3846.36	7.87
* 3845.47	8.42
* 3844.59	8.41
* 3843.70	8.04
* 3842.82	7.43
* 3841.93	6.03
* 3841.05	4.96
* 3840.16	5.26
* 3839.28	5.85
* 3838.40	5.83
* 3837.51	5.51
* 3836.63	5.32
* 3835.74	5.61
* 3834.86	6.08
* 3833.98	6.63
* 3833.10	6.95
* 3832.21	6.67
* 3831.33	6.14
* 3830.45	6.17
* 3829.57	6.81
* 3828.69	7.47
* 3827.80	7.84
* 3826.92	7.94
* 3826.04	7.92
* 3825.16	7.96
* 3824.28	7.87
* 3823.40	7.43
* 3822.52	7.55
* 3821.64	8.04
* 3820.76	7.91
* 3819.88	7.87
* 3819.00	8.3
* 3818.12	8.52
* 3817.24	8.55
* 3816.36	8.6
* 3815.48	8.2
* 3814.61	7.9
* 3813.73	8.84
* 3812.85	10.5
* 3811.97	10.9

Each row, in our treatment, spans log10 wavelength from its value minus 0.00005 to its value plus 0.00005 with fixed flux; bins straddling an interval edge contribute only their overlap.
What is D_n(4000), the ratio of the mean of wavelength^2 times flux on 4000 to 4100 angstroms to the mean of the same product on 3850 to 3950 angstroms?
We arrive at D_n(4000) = 1.66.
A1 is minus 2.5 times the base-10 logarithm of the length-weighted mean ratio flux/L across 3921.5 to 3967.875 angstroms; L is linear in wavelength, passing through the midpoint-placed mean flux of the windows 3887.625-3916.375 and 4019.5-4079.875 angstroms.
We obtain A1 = 0.40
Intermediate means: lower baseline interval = 10.4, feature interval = 7.76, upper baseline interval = 13.3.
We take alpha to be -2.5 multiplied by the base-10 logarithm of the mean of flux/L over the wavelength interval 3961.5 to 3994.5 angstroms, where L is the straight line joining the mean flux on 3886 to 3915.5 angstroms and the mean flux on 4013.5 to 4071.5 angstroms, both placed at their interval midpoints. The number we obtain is 0.32 mag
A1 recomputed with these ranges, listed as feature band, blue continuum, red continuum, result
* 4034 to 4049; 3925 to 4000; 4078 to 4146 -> -0.20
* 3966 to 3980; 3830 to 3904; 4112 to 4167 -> 0.40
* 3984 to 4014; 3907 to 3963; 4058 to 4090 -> -0.16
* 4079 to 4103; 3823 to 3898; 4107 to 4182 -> -0.18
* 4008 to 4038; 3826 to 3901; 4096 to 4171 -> -0.21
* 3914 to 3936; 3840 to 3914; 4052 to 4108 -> 0.19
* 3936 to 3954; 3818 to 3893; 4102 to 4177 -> 0.22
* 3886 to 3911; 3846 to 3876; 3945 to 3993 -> -0.11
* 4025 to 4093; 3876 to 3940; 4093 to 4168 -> -0.16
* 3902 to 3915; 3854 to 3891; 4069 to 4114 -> -0.11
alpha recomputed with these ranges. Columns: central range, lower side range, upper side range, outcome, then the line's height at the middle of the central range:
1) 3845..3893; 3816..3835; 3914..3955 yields -0.13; 7.84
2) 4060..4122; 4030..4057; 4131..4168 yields -0.04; 13.1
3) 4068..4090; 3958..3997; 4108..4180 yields -0.21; 11.6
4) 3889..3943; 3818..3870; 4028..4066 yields 0.08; 9.82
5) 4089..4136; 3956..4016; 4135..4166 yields -0.11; 12.3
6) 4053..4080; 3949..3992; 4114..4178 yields -0.18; 11.3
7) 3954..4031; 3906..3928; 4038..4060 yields 0.10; 12.2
